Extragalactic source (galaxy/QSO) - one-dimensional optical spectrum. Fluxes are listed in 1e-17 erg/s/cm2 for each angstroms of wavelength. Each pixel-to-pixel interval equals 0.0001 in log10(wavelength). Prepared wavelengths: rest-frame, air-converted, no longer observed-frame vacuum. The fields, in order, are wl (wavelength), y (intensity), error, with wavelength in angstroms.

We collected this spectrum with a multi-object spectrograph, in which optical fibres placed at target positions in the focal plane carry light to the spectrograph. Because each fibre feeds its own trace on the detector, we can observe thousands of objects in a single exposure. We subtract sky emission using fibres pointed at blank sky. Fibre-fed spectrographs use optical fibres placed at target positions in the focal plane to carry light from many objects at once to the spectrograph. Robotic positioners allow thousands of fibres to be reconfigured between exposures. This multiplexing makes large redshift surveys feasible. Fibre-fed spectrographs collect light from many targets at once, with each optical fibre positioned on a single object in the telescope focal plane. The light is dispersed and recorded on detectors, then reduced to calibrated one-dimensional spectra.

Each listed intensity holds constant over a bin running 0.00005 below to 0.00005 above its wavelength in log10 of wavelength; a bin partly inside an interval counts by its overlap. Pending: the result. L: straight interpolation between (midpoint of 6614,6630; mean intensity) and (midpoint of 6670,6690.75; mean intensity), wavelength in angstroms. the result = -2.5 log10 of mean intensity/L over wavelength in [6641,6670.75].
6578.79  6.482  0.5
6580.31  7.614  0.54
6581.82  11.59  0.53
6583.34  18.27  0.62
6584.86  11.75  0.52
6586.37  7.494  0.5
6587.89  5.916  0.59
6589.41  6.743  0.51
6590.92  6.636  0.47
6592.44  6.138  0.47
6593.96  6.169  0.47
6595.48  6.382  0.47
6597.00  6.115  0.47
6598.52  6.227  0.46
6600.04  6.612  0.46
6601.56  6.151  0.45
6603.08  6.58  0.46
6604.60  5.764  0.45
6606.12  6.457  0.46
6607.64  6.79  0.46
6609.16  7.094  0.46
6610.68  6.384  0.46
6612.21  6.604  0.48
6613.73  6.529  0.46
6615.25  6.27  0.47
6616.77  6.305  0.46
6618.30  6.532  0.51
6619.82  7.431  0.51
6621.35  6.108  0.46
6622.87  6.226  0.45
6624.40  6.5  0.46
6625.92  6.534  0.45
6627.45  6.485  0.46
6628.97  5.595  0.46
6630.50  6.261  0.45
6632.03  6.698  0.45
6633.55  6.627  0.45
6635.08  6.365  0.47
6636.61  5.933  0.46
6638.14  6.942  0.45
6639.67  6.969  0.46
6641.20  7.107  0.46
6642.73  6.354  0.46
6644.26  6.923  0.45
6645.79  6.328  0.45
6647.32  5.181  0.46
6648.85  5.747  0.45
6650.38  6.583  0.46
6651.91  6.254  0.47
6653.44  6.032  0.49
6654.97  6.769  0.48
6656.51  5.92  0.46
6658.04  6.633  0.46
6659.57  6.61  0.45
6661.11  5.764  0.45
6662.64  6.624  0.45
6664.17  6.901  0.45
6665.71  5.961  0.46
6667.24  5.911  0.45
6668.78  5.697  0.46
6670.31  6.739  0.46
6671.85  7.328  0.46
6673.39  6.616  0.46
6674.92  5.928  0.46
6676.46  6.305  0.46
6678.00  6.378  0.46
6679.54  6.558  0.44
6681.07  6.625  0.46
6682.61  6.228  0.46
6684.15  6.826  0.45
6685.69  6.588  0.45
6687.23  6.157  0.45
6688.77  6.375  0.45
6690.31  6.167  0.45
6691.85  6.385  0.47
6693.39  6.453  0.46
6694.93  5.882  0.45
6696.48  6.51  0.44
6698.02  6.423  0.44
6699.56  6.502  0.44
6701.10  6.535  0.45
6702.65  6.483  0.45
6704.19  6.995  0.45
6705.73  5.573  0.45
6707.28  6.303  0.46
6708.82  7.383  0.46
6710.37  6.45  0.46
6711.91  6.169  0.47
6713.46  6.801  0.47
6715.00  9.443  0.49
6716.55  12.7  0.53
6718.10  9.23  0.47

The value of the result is 0.03 mag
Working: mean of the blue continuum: 6.4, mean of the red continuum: 6.49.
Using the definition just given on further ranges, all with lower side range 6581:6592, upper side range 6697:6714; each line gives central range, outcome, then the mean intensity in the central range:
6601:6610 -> 0.37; 6.48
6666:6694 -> 0.12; 6.4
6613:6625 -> 0.33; 6.49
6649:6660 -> 0.23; 6.36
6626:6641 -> 0.29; 6.46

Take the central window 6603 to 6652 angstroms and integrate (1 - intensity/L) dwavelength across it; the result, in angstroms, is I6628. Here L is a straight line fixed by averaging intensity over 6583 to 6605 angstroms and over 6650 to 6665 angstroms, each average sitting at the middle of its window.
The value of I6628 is 2.9 angstroms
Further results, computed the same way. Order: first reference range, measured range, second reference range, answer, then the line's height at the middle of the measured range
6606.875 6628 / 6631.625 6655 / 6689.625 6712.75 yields 0.4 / 6.51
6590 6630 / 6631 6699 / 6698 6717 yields 4.3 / 6.83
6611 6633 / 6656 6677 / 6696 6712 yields 0.4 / 6.47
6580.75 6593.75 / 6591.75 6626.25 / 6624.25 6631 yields 5.0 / 7.59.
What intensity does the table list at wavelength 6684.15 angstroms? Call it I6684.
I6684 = 6.826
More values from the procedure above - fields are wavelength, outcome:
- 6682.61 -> 6.228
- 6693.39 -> 6.453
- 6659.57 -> 6.61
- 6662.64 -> 6.624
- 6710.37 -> 6.45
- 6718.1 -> 9.23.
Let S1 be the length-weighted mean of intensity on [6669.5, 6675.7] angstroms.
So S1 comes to 6.65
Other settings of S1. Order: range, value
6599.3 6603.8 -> 6.45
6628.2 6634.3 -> 6.3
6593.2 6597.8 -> 6.22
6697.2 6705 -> 6.59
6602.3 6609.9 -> 6.54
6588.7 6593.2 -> 6.51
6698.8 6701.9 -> 6.51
